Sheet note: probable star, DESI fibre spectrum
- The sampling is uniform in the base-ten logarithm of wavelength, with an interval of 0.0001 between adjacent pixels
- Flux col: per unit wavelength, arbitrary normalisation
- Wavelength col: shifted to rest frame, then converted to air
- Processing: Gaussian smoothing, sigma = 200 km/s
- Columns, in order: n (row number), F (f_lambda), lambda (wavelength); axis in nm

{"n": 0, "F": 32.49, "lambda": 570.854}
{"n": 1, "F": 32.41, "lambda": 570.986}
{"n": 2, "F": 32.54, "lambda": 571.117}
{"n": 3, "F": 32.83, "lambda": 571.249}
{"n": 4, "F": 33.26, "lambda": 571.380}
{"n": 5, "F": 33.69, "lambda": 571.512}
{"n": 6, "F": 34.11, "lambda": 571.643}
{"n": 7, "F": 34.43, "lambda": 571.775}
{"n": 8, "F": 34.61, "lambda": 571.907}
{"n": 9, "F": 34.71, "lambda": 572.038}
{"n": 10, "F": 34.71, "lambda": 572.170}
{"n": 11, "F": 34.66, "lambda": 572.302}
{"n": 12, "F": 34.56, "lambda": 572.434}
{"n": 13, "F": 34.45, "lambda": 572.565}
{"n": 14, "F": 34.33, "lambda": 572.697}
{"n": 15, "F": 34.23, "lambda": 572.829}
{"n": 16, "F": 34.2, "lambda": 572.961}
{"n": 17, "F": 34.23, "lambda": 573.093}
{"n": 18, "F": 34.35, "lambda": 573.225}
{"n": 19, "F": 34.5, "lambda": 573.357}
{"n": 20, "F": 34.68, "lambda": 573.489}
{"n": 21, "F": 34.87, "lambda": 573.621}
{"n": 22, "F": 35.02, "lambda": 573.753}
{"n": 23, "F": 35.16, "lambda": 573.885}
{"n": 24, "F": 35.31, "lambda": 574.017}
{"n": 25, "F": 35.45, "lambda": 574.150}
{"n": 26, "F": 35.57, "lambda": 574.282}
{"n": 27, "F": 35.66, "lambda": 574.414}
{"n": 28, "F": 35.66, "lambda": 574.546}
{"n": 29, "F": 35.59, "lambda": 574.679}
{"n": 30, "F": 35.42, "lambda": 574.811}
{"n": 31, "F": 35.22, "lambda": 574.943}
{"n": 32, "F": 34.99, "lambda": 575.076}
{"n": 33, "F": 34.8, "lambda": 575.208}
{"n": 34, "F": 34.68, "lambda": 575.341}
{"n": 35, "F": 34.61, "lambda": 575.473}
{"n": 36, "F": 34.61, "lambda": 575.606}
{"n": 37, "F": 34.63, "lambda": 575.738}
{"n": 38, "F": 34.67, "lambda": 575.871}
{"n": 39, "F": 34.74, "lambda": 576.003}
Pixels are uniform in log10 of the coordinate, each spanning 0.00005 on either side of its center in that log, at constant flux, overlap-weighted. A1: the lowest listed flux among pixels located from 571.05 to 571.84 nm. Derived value 32.54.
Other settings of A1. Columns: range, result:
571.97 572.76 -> 34.33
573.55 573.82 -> 34.87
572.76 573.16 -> 34.2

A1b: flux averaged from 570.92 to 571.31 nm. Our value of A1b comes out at 32.6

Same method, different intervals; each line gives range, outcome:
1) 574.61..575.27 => 35.2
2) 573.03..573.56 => 34.5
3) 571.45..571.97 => 34.2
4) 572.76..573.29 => 34.2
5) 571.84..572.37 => 34.6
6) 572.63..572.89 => 34.2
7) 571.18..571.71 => 33.5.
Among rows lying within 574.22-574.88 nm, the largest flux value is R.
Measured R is 35.66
